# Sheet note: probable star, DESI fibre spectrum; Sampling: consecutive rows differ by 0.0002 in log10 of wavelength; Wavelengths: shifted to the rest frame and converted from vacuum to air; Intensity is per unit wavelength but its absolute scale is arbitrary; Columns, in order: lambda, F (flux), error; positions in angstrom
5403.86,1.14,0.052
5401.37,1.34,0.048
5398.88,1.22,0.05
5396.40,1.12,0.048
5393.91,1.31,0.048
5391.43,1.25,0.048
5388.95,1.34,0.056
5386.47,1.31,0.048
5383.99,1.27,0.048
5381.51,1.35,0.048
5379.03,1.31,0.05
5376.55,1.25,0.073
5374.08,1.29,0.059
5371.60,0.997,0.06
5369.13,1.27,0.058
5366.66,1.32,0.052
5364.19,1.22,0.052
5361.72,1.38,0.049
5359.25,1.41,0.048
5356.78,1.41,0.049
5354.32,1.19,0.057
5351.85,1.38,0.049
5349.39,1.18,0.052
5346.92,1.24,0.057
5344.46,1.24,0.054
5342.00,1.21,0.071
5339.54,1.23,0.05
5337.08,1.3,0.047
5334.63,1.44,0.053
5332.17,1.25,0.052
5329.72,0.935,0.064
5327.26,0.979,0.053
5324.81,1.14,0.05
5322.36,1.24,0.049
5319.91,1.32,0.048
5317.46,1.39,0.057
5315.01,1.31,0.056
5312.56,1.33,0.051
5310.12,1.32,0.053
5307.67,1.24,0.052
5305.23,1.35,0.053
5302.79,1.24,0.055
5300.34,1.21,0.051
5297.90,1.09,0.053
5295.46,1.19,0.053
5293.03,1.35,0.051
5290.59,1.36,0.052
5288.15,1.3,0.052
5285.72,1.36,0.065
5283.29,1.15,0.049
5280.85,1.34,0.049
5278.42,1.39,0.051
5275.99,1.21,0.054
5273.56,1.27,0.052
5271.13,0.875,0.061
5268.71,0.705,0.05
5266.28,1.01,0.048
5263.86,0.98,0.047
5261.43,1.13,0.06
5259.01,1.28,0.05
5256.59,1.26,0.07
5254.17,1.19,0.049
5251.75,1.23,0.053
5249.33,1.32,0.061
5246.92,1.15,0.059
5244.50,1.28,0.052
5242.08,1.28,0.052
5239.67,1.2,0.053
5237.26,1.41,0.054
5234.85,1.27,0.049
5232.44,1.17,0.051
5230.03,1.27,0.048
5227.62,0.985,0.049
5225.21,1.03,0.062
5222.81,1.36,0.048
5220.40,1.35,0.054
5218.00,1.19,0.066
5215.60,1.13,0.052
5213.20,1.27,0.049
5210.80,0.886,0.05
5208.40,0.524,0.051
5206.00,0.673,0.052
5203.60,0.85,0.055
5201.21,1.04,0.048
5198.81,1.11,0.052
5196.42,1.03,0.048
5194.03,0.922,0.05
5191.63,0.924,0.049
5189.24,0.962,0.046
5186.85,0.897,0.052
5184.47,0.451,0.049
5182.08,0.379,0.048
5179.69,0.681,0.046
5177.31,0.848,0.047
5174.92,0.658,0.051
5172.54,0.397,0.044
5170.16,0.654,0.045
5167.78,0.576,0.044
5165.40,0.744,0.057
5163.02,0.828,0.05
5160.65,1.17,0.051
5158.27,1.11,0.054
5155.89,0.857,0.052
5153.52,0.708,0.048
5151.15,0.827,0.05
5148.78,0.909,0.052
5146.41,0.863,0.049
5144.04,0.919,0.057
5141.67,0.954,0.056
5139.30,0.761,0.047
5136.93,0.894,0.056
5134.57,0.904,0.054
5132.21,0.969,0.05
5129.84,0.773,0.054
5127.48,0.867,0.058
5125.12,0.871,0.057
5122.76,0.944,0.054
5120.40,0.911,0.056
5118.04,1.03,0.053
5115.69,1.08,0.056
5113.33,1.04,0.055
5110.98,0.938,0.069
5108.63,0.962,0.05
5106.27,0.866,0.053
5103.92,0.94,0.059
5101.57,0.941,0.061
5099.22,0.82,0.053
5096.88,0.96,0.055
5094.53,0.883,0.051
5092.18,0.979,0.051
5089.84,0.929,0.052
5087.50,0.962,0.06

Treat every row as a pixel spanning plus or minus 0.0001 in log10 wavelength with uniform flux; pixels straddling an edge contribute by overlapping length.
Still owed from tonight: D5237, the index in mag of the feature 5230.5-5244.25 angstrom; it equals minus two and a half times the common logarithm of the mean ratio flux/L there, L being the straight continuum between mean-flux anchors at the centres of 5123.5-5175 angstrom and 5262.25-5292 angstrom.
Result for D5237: -0.193 mag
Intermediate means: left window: 0.832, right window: 1.16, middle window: 1.27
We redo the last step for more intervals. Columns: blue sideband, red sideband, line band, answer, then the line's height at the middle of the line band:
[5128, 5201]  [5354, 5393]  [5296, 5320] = -0.12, 1.14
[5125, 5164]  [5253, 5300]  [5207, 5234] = -0.04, 1.06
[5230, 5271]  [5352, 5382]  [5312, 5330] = 0.02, 1.24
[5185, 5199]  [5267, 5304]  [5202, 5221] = 0.03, 0.994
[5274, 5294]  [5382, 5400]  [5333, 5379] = 0.00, 1.28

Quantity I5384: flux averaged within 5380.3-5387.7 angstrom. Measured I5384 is 1.31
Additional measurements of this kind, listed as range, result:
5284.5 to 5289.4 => 1.33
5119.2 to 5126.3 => 0.908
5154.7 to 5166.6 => 0.941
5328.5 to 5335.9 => 1.21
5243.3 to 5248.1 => 1.21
